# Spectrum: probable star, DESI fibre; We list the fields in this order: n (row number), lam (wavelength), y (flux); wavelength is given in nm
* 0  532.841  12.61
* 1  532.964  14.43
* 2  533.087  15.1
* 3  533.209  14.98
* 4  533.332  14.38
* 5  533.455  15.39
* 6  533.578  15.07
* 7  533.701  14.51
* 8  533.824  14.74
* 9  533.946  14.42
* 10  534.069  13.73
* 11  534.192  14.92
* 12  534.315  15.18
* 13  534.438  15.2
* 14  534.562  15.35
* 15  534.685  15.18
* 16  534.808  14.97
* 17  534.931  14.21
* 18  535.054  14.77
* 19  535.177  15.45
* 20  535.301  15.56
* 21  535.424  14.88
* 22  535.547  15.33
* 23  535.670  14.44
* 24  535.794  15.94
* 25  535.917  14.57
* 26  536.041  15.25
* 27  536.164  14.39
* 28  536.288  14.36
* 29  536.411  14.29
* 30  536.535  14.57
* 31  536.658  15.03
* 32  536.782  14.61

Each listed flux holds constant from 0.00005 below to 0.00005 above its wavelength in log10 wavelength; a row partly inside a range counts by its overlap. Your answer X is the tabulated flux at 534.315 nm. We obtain 15.18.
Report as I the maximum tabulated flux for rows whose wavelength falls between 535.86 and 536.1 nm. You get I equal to 15.25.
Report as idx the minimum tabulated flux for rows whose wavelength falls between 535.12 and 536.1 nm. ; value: 14.44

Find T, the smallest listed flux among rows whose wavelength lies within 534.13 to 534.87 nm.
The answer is 14.92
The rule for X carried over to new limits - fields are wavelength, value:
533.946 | 14.42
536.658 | 15.03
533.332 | 14.38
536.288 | 14.36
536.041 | 15.25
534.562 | 15.35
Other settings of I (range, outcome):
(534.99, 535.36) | 15.56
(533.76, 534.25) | 14.92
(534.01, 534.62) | 15.35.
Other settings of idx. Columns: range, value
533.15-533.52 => 14.38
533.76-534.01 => 14.42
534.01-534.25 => 13.73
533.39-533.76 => 14.51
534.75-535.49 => 14.21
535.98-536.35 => 14.36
